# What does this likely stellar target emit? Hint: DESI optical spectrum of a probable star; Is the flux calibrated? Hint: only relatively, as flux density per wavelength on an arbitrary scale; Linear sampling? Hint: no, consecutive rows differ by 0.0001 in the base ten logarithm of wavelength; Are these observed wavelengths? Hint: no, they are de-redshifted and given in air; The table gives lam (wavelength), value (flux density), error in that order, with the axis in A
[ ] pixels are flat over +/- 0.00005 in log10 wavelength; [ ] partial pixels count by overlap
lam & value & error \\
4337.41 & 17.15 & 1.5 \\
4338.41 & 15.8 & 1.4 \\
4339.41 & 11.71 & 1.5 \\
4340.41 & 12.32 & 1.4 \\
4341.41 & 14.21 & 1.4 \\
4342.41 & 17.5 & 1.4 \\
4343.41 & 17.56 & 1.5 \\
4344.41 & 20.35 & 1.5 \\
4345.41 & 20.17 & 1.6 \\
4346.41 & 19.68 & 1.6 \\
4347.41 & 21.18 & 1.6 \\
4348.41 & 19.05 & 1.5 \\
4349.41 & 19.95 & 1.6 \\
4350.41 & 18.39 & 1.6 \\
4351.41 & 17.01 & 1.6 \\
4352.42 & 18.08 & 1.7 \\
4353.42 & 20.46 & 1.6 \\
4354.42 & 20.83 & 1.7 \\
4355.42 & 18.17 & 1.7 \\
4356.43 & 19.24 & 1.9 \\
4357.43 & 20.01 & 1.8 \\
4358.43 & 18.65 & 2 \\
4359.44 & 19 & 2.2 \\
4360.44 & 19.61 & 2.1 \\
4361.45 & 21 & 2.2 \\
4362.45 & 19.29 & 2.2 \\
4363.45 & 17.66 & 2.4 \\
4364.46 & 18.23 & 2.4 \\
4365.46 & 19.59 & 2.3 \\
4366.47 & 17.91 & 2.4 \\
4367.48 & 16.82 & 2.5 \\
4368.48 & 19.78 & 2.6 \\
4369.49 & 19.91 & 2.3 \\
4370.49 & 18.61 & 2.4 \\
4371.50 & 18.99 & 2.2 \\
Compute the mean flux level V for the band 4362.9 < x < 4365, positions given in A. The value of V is 18.1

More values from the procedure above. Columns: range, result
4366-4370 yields 18.6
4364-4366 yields 18.9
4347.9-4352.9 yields 18.5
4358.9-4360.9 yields 19.3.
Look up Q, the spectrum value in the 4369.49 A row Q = 19.91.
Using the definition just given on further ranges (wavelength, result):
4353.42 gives 20.46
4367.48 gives 16.82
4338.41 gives 15.8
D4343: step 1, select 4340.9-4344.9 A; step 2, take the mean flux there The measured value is 17.4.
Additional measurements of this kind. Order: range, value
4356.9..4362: 19.7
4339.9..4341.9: 13.2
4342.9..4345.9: 19.4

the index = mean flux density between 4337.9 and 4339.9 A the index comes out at 13.8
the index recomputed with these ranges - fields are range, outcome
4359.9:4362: 20.3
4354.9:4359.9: 19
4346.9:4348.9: 20.1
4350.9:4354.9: 19.1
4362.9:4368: 18.1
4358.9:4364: 19.3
